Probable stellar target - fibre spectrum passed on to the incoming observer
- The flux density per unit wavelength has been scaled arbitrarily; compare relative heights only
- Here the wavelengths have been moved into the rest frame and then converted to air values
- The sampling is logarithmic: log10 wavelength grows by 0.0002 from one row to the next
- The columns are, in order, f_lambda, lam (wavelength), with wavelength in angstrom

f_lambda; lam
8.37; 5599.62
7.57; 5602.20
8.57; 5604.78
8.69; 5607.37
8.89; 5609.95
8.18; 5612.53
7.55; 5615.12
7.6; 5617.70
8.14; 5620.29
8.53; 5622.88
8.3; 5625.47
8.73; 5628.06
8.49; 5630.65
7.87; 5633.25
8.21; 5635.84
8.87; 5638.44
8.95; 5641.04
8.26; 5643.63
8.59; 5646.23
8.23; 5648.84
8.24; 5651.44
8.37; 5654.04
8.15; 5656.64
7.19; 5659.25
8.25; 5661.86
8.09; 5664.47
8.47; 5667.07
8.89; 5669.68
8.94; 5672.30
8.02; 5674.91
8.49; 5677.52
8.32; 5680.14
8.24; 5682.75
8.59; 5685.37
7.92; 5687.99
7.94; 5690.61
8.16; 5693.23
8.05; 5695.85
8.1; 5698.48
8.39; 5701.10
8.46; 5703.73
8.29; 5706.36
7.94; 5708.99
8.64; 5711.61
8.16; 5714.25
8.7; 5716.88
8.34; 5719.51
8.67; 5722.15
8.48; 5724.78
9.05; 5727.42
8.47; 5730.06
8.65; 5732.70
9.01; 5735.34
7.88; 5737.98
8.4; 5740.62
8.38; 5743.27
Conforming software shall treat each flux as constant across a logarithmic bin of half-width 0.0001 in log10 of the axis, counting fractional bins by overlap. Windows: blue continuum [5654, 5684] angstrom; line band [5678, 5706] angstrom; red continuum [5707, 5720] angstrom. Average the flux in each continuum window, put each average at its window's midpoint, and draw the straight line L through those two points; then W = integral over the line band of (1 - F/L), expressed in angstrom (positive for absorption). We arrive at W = 0.3 angstrom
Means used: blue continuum 8.28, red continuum 8.36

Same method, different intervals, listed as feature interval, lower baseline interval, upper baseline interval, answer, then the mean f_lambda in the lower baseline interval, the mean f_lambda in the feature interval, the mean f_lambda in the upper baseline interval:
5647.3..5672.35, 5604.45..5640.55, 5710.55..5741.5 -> 0.47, 8.34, 8.25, 8.54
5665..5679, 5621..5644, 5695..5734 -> -0.14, 8.47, 8.53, 8.43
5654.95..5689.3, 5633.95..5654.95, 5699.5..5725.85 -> 0.64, 8.45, 8.28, 8.4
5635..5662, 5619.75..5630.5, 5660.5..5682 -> 0.44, 8.45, 8.3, 8.43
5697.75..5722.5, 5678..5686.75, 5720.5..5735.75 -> 0.61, 8.39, 8.36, 8.69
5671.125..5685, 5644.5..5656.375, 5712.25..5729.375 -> 0.02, 8.34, 8.41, 8.56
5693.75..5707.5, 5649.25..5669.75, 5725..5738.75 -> 0.29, 8.17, 8.25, 8.63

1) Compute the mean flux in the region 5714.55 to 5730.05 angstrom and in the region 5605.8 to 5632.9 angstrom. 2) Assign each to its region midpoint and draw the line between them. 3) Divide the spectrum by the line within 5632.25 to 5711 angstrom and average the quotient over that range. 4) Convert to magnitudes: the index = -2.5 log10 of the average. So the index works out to 0.02 mag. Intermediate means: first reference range 8.3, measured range 8.29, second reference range 8.6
